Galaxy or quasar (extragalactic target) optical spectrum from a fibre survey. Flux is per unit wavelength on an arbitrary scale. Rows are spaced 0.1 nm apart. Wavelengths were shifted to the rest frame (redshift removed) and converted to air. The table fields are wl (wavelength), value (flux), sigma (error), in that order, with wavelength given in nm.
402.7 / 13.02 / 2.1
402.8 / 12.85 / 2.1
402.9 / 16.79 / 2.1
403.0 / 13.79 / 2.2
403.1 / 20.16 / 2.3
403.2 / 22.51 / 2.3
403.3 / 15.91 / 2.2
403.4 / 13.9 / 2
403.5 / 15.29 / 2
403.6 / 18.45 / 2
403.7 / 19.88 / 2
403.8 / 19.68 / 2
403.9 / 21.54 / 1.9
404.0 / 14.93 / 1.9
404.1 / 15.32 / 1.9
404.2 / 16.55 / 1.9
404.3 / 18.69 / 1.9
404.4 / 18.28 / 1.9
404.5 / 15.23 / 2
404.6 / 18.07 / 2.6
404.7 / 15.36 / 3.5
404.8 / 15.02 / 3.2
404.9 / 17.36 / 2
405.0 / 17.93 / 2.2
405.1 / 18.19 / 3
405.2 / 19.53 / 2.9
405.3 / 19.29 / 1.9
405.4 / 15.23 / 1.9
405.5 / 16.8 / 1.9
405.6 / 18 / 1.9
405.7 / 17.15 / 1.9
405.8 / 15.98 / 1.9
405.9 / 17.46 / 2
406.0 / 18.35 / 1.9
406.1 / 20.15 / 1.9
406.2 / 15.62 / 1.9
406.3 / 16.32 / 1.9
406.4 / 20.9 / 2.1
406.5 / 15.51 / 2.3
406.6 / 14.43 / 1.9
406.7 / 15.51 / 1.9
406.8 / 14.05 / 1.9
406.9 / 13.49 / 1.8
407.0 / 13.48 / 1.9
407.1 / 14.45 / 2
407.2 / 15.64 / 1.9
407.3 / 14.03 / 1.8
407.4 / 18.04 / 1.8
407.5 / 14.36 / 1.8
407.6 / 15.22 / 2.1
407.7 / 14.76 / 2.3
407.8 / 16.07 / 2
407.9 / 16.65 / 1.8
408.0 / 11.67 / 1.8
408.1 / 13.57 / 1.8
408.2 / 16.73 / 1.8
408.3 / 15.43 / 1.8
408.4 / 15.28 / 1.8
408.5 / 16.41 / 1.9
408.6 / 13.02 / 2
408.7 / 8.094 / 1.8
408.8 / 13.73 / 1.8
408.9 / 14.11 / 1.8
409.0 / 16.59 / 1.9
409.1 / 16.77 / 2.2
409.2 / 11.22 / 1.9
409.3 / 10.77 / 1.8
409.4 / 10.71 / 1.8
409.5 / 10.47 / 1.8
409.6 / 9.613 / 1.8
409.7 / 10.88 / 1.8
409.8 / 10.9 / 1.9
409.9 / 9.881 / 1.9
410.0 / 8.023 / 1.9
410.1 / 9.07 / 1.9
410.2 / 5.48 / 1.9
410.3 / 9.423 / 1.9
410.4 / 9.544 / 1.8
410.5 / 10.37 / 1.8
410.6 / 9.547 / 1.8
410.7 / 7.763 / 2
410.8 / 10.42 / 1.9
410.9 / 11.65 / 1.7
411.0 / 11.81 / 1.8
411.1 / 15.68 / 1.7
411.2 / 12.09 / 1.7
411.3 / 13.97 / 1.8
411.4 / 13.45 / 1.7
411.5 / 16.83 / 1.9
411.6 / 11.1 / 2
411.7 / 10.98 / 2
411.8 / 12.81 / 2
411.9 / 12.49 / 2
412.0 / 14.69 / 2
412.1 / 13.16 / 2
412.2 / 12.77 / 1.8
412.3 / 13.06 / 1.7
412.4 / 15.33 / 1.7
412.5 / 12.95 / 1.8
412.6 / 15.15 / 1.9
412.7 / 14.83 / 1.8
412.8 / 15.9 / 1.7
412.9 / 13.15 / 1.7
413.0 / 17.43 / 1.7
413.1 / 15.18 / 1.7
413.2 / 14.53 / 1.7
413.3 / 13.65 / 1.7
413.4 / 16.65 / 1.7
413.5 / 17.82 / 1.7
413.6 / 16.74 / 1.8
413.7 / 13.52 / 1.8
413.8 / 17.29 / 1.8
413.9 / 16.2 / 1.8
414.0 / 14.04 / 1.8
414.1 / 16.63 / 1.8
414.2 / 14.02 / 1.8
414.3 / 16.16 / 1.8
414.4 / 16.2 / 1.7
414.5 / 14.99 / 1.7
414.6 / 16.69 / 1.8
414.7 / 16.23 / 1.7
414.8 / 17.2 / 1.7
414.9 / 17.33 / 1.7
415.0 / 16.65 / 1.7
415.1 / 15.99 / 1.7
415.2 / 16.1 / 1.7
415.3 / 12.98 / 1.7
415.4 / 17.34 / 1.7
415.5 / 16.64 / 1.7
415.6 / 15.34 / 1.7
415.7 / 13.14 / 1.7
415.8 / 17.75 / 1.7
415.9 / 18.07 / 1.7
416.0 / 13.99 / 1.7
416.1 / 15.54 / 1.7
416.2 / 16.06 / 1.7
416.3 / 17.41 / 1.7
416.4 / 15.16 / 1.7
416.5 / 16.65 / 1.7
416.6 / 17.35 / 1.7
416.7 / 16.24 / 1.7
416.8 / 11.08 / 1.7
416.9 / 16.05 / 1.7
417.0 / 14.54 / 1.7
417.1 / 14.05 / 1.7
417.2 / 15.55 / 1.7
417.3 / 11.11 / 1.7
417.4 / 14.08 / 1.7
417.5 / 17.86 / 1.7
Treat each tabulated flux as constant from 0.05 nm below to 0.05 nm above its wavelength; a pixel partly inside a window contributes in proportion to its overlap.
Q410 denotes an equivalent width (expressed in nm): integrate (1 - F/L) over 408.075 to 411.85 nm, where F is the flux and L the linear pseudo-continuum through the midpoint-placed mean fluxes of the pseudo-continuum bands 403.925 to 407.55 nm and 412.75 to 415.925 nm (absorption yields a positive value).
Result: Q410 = 0.99 nm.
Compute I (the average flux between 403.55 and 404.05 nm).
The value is 18.9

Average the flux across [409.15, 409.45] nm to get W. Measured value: 10.9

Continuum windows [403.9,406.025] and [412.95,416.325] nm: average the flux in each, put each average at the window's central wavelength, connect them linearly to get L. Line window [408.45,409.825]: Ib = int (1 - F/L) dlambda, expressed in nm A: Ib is 0.35 nm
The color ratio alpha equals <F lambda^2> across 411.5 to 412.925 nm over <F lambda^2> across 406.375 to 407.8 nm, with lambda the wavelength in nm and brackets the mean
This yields 0.9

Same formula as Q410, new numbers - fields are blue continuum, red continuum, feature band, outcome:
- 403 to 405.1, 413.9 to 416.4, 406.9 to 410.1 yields 0.660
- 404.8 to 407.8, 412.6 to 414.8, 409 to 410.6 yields 0.565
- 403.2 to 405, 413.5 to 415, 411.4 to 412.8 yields 0.228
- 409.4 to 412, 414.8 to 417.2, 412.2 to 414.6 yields -0.327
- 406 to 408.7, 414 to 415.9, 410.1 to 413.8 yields 0.617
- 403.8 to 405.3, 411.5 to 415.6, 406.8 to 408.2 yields 0.159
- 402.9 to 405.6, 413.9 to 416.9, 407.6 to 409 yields 0.204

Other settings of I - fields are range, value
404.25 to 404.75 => 17.1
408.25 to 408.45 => 15.4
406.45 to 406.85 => 14.9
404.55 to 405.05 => 16.7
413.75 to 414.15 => 16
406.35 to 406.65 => 16.9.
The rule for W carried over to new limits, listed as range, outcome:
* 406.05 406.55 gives 17.7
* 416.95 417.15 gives 14.3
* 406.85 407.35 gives 14.2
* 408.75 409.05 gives 14.8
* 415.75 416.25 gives 16.3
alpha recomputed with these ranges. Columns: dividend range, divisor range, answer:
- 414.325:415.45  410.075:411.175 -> 1.63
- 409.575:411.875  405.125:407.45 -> 0.68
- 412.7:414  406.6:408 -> 1.08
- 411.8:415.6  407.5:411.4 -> 1.28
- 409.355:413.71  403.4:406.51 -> 0.74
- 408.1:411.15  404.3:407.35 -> 0.72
